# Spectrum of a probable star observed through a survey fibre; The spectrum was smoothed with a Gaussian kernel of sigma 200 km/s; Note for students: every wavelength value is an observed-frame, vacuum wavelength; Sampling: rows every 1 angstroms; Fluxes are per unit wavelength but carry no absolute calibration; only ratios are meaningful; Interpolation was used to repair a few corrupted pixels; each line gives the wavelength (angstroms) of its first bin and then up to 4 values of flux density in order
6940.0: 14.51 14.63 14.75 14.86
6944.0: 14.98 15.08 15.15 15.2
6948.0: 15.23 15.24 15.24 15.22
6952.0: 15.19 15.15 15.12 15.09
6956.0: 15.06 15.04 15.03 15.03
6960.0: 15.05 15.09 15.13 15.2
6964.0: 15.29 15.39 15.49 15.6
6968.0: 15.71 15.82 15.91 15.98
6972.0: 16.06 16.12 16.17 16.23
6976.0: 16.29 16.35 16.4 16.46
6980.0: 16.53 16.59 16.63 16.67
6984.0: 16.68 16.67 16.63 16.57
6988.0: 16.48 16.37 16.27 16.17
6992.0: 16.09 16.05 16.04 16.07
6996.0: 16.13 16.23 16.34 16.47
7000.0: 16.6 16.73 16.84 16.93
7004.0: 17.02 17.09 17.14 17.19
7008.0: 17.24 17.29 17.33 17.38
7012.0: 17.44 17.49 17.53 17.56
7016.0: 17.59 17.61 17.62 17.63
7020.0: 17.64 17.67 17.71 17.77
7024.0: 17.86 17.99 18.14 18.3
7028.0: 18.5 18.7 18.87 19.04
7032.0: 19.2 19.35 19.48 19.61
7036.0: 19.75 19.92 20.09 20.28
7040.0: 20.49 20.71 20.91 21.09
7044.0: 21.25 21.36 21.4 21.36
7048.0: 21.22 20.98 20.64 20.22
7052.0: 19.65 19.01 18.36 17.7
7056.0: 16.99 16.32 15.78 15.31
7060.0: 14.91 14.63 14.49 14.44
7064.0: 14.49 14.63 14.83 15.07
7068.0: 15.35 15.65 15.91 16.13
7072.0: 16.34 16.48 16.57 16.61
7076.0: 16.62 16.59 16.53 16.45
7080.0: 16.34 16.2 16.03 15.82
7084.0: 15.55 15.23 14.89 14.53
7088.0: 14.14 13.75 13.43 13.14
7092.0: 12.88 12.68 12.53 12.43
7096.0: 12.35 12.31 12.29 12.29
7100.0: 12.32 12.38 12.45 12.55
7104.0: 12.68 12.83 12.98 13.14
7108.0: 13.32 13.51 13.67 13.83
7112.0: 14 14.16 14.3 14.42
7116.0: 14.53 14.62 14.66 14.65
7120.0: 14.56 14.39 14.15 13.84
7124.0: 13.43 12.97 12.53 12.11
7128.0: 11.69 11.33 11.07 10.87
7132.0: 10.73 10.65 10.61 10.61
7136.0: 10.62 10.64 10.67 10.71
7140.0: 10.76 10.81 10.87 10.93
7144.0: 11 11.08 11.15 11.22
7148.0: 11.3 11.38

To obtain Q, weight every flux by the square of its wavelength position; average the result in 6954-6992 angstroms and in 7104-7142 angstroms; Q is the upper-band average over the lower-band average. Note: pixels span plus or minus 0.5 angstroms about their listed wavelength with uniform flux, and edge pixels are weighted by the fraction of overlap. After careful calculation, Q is 0.8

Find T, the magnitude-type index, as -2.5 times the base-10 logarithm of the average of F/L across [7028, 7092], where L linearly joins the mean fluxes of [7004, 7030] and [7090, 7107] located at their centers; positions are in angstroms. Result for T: -0.16 mag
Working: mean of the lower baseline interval 17.7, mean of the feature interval 17.4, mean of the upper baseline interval 12.6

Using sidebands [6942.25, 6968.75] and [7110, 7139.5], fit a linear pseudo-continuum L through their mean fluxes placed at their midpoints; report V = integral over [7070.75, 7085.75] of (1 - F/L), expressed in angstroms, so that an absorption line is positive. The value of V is -3.2 angstroms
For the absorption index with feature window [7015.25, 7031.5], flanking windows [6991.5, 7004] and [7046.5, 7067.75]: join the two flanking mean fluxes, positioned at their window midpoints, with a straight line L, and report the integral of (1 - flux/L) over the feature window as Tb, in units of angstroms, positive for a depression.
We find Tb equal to -1.26 angstroms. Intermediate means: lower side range 16.4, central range 18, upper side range 17.2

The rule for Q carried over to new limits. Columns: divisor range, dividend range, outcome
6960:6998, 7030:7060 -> 1.23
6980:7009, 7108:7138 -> 0.80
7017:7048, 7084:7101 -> 0.70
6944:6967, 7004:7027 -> 1.18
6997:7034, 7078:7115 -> 0.80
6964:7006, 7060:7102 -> 0.92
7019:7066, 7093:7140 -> 0.70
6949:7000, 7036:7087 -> 1.13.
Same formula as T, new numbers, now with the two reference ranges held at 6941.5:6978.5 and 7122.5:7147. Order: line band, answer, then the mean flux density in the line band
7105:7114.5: -0.146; 13.6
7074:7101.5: -0.155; 14.3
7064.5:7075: -0.221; 15.7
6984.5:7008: -0.138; 16.5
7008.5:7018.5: -0.228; 17.5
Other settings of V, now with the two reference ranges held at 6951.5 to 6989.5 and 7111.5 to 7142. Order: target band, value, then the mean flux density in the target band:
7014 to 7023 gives -1.7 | 17.6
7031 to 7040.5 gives -3.5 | 19.8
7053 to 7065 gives -1.6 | 15.9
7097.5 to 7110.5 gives 0.2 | 12.8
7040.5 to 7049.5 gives -4.4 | 21.1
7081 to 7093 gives -1.0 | 14.5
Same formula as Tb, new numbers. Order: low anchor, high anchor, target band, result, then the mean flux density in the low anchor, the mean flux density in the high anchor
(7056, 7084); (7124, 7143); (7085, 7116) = 0.6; 15.7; 11.2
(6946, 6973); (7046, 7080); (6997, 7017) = -1.3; 15.3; 16.9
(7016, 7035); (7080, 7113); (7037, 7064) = -3.4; 18.3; 13.6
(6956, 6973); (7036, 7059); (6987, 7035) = 1.2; 15.4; 19.7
